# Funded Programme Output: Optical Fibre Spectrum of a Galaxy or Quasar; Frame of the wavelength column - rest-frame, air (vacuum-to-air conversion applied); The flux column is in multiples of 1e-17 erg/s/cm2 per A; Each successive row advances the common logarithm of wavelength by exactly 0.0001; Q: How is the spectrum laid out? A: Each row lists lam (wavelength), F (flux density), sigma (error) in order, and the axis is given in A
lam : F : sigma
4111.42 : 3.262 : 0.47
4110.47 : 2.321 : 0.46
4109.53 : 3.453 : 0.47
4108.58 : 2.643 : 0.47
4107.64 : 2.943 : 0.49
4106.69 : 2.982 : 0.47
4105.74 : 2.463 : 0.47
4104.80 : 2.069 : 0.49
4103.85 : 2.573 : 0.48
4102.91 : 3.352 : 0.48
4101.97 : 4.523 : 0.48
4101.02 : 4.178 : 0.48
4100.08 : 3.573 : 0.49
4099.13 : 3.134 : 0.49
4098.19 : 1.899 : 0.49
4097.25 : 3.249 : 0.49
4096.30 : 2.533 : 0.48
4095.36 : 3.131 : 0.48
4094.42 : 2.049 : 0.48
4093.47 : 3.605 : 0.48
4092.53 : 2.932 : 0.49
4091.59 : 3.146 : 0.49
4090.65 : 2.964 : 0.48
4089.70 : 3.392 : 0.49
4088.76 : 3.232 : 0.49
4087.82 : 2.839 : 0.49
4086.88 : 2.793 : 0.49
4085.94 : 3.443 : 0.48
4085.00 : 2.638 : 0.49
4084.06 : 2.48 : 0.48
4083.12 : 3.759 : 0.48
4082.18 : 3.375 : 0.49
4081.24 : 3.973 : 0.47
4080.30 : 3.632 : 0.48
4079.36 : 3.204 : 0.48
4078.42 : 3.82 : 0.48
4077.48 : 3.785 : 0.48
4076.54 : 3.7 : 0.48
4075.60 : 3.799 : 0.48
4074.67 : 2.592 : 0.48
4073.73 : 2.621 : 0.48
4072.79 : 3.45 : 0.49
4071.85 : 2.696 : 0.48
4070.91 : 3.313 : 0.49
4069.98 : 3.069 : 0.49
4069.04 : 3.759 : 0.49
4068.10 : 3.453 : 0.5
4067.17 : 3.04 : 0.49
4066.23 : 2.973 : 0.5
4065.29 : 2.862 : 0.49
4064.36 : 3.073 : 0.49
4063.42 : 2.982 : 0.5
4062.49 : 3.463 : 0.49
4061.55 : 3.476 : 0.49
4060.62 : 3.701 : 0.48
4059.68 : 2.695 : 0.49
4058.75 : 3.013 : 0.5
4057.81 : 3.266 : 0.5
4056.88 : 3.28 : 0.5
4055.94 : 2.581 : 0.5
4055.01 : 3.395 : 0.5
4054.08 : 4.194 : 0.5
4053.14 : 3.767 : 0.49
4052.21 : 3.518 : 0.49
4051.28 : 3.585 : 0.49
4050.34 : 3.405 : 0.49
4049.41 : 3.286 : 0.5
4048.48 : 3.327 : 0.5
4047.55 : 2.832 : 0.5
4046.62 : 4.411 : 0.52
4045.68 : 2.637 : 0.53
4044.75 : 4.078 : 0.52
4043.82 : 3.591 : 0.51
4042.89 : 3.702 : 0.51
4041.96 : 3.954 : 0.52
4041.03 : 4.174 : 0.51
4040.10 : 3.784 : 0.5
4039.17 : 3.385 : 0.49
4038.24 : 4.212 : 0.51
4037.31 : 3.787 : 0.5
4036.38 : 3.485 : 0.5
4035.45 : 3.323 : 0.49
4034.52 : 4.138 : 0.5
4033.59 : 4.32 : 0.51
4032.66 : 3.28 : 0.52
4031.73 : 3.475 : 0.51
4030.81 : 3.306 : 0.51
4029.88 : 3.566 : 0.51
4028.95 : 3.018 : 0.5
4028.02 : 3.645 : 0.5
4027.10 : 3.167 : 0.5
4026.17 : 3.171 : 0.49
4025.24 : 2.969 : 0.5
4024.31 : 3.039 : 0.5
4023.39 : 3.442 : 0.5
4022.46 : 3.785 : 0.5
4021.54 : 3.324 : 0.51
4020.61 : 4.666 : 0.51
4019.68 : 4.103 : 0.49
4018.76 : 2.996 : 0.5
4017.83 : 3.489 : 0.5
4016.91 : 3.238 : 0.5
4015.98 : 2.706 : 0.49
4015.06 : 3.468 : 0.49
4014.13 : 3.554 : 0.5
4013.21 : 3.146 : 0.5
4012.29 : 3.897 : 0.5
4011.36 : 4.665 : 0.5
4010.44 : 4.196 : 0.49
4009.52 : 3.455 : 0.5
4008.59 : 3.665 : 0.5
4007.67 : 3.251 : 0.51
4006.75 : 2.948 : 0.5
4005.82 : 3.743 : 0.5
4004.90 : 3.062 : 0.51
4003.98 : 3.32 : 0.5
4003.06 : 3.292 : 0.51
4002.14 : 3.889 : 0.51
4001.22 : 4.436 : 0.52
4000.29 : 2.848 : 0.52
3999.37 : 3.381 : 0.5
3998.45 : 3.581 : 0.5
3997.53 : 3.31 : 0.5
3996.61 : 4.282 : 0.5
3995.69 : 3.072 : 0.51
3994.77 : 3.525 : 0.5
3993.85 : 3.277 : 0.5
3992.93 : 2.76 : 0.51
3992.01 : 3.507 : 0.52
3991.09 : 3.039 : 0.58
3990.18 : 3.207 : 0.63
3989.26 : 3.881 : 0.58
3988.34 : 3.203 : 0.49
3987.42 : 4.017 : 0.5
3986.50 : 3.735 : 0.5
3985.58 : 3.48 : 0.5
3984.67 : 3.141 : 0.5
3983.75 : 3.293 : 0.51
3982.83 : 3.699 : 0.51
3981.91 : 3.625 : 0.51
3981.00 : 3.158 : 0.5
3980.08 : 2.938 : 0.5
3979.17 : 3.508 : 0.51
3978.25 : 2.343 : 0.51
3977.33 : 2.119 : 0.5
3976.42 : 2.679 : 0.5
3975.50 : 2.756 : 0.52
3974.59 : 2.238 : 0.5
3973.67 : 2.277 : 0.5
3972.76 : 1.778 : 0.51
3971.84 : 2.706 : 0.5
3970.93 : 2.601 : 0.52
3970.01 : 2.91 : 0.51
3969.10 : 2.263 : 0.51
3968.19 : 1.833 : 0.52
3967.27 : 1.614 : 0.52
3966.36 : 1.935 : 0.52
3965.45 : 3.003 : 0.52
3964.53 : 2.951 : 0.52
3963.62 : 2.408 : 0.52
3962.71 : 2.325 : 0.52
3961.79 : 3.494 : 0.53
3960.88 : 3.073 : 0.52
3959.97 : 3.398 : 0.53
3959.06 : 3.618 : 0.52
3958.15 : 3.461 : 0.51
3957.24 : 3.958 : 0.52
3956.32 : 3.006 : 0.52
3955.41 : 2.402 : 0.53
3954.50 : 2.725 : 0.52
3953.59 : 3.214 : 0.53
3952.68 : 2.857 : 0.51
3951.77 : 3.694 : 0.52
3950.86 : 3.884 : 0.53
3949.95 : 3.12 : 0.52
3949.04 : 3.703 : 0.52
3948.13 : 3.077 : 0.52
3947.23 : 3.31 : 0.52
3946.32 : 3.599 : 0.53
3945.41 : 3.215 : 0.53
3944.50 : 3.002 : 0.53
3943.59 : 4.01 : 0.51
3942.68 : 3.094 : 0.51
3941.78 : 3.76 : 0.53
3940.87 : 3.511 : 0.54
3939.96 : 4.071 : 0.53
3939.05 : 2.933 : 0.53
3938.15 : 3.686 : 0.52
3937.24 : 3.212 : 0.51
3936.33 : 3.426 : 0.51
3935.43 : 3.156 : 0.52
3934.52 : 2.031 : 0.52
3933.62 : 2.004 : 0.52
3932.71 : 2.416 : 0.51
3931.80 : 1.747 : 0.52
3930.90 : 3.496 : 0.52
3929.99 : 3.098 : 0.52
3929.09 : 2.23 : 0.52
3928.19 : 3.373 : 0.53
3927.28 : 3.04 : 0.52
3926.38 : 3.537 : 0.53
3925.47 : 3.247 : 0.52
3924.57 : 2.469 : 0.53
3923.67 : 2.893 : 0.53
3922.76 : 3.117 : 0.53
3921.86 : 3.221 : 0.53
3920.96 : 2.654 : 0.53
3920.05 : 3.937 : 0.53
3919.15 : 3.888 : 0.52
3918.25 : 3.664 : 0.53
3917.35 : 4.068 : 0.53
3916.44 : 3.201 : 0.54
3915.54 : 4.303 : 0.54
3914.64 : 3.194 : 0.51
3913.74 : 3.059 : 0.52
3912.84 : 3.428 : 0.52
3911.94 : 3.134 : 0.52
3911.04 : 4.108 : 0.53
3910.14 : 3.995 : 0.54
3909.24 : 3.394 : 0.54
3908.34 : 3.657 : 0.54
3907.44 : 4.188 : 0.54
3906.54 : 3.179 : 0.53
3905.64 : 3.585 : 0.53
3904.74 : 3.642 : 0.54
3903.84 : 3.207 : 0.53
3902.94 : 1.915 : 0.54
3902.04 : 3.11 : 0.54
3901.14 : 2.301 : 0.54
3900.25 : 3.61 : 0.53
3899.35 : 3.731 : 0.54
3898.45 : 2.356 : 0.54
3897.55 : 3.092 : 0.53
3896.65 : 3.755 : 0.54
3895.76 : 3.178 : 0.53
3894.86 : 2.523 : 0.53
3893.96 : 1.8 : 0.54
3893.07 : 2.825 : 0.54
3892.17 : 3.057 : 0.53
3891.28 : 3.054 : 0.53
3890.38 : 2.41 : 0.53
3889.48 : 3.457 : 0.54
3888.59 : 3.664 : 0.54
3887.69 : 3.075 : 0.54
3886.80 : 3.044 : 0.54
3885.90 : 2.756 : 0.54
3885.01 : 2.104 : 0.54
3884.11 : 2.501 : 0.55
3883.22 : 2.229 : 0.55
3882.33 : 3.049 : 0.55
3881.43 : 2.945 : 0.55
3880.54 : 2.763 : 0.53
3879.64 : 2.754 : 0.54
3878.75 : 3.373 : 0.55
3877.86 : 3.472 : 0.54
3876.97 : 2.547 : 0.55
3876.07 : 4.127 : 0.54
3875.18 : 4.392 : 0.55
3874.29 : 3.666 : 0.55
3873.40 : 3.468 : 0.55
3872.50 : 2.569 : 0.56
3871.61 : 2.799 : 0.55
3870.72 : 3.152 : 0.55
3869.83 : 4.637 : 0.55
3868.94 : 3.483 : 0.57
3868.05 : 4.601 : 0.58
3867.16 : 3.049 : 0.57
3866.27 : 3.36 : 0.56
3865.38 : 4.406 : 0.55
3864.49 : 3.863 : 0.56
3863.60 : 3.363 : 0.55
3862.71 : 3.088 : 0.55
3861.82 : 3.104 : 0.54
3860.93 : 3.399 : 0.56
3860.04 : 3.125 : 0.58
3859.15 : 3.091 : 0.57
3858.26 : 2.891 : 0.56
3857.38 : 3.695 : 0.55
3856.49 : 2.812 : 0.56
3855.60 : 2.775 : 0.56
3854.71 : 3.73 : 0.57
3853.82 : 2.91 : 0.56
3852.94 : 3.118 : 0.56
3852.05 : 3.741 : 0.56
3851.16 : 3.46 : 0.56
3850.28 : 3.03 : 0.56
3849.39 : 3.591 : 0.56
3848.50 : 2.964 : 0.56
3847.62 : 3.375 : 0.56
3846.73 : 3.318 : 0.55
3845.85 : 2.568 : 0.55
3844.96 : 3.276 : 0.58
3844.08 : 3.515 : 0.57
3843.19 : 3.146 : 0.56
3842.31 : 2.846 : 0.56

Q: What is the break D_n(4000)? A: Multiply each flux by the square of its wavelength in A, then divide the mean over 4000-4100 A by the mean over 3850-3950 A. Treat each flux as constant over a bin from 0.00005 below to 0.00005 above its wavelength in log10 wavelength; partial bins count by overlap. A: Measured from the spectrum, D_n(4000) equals 1.1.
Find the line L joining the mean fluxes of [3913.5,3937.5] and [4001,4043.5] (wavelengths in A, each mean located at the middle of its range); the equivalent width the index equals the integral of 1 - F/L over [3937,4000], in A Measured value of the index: 3.5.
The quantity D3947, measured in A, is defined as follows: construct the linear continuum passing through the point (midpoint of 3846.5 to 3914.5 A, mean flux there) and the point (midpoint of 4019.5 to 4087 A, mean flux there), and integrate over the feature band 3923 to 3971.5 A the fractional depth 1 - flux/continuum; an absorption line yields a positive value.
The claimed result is 4.1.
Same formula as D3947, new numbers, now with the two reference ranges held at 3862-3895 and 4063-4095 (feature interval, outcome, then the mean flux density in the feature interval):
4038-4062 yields -2.4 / 3.5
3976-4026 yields -3.6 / 3.41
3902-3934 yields -0.6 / 3.24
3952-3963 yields 0.1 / 3.15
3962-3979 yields 4.1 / 2.41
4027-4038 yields -1.3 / 3.57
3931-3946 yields 0.4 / 3.09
